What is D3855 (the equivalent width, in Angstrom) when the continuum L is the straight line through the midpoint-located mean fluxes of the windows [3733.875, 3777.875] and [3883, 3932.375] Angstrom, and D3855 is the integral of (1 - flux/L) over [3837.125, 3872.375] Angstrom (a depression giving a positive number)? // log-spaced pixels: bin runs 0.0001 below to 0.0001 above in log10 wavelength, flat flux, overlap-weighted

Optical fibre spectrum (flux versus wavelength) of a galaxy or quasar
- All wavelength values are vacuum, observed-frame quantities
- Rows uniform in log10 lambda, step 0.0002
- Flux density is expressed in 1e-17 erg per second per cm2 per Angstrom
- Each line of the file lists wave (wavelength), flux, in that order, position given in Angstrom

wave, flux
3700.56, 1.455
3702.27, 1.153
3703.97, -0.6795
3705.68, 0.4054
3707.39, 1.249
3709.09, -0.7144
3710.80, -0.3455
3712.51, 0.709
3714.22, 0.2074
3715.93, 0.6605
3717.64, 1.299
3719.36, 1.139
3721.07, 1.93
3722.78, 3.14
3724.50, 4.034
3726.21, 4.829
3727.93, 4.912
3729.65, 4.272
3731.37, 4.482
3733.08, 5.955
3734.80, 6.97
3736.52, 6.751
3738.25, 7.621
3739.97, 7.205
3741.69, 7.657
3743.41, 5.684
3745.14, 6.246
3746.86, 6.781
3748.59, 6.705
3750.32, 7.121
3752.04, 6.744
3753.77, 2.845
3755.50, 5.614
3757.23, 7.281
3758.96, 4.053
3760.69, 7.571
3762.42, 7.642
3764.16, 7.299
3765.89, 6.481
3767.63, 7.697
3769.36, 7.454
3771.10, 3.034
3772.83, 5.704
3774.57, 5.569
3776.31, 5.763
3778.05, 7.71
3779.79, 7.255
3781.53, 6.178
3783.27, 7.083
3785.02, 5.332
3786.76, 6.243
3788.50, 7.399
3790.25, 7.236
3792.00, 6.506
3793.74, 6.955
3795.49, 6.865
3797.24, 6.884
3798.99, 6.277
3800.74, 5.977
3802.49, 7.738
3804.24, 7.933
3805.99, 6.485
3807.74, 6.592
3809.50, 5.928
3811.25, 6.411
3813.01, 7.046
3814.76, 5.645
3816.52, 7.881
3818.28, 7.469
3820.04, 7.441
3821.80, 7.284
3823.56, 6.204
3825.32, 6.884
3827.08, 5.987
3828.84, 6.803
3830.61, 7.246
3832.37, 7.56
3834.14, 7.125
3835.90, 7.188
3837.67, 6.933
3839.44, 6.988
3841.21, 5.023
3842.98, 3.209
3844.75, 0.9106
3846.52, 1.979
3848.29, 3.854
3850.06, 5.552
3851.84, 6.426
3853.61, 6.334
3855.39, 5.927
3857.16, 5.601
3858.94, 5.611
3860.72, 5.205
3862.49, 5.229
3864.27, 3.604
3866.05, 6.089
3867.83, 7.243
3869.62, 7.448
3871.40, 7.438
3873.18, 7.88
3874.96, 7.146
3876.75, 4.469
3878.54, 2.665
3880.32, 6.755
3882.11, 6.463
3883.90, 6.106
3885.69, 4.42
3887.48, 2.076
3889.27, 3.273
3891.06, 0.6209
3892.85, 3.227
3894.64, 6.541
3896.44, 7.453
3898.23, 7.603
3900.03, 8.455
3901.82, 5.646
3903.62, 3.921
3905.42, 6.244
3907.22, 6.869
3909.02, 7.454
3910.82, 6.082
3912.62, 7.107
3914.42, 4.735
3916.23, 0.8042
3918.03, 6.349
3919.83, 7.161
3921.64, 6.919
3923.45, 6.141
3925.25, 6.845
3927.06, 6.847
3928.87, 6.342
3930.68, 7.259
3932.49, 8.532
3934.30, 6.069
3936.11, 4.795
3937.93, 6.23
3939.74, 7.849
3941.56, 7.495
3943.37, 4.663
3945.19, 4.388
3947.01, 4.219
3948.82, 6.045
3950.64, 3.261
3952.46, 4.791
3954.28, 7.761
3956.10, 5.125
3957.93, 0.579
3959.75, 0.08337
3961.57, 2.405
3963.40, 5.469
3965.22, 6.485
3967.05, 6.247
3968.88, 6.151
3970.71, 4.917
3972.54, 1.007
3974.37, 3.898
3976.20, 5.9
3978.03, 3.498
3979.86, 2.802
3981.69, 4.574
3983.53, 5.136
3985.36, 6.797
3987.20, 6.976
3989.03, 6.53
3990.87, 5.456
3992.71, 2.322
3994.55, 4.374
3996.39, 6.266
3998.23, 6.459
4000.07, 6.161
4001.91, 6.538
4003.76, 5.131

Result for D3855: 3.64 Angstrom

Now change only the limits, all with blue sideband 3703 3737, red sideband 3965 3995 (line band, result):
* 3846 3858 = -4.8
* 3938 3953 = -2.9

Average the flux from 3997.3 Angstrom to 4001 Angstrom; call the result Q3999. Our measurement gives 6.32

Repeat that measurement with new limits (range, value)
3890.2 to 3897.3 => 4.47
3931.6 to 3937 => 6.47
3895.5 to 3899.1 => 7.51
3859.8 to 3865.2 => 4.7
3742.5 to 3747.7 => 6.25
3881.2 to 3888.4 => 4.76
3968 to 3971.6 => 5.53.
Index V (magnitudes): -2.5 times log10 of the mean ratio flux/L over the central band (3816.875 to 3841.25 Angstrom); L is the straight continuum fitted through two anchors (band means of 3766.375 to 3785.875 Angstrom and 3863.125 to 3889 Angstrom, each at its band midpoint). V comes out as -0.17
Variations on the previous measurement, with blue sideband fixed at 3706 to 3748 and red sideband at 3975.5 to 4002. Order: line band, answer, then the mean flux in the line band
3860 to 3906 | -0.172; 5.5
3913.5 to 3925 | -0.113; 5.44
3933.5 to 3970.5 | 0.016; 5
